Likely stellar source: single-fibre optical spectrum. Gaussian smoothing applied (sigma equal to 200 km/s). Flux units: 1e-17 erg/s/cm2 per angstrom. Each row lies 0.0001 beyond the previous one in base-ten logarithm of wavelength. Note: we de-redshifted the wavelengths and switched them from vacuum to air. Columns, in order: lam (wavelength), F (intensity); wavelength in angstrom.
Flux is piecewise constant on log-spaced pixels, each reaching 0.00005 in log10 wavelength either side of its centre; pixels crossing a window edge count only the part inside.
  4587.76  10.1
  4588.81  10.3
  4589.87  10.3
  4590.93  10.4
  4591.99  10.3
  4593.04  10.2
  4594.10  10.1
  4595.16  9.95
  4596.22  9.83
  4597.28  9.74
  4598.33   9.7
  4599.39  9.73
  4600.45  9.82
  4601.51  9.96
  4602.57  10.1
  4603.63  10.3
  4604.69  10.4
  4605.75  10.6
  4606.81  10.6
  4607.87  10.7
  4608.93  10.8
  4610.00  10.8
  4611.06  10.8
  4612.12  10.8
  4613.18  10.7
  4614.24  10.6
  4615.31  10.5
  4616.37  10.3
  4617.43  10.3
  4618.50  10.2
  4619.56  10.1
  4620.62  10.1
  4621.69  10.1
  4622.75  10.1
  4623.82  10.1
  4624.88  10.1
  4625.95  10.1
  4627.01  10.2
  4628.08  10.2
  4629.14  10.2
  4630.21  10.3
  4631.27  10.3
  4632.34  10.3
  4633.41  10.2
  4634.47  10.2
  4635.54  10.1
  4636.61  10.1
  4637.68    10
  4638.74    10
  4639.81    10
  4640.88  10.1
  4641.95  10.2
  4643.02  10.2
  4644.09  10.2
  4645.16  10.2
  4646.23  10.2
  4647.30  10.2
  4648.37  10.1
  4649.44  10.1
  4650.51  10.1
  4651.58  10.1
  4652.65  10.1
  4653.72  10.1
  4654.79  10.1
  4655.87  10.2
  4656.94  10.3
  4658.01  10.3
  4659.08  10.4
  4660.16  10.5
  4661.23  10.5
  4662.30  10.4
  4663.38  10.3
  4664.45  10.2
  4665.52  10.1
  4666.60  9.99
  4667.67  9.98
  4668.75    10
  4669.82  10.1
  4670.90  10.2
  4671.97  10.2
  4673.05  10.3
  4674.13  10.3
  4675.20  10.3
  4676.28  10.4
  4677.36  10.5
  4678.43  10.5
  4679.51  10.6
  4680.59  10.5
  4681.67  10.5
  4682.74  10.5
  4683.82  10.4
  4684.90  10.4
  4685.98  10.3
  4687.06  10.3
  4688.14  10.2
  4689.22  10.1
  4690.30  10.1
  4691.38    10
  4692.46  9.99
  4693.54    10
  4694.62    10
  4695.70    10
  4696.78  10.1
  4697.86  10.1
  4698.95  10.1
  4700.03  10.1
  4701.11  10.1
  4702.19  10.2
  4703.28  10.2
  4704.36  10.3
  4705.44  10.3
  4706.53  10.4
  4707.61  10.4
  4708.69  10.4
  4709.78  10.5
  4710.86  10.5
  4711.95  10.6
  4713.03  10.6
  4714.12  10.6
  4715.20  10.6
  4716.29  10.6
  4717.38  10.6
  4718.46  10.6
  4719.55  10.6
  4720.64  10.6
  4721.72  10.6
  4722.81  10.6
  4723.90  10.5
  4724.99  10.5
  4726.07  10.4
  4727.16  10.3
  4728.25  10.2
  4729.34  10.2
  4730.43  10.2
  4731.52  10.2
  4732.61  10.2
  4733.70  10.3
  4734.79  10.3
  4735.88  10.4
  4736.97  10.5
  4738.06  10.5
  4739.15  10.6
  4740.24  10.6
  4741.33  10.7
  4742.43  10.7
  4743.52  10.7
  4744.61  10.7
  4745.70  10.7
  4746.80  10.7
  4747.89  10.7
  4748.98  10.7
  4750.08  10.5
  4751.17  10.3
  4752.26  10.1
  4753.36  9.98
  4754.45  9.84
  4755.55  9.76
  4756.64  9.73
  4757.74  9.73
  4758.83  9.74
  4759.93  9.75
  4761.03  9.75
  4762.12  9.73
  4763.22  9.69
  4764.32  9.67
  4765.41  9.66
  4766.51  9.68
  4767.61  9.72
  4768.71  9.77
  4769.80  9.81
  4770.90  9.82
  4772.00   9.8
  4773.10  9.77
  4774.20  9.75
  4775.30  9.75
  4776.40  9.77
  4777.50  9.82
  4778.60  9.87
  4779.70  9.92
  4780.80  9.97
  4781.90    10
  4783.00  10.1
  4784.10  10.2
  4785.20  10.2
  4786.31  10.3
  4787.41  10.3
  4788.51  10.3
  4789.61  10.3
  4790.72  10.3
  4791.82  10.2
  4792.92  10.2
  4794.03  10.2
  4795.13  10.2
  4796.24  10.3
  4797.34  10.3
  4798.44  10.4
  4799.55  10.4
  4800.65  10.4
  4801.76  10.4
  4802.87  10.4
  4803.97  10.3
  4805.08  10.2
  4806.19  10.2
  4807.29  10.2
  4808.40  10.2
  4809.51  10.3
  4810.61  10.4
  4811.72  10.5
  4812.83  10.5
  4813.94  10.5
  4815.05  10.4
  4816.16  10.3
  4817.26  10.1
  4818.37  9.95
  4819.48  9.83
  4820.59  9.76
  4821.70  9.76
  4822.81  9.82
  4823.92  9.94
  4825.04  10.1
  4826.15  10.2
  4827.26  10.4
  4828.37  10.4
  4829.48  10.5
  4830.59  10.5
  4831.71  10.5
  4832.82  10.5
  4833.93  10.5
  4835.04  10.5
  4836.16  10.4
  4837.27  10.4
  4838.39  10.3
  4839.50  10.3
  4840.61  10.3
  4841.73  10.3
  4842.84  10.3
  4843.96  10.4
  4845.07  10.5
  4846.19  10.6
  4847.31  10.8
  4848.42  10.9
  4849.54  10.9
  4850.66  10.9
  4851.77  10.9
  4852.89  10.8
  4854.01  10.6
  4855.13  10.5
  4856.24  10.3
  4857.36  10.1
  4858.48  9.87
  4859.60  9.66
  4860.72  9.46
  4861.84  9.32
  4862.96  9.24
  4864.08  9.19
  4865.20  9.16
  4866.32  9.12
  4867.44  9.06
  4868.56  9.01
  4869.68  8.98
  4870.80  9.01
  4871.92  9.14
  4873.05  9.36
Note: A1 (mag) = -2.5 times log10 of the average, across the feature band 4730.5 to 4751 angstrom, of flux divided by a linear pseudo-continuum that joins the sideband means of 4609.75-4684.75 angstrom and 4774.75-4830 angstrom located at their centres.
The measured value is -0.033 mag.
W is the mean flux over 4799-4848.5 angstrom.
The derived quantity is 10.3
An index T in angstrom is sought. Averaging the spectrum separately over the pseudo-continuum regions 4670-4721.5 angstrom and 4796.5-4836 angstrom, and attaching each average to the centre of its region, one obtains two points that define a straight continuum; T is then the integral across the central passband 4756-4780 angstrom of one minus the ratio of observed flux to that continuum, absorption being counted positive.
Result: 1.3 angstrom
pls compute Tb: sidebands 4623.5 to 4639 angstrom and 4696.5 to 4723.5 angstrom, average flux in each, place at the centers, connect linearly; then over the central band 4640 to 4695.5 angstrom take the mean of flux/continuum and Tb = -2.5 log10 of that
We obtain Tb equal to 0.01 mag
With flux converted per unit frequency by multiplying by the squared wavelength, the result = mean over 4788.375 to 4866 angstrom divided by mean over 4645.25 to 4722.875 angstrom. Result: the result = 1.06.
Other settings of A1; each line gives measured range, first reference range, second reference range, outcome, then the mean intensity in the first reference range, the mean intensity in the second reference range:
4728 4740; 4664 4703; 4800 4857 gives -0.01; 10.2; 10.4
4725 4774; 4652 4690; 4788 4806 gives 0.01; 10.3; 10.3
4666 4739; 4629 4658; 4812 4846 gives -0.01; 10.2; 10.3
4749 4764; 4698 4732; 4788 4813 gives 0.05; 10.4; 10.3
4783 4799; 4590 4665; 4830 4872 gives -0.01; 10.2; 10.1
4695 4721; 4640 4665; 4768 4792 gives -0.03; 10.2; 10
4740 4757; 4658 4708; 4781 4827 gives -0.02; 10.2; 10.2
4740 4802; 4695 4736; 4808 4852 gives 0.03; 10.4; 10.4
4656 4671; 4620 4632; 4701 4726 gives 0.01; 10.2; 10.5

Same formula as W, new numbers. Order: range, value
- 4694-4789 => 10.2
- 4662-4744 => 10.3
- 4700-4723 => 10.5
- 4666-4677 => 10.2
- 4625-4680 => 10.2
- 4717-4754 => 10.5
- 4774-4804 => 10.2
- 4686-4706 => 10.1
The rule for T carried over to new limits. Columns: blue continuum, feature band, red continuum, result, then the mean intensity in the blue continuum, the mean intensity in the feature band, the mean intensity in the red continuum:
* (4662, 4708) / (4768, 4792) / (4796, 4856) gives 0.8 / 10.2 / 10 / 10.4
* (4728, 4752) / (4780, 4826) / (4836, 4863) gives 0.9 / 10.5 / 10.2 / 10.3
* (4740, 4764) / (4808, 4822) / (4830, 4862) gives 0.2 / 10.2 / 10.2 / 10.4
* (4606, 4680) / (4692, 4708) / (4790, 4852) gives 0.2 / 10.3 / 10.2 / 10.3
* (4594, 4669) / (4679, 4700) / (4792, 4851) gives 0.1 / 10.2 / 10.2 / 10.3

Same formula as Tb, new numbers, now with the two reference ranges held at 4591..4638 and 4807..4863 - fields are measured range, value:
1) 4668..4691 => -0.006 mag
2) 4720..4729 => -0.020 mag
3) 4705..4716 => -0.024 mag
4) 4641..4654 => 0.011 mag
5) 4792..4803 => -0.002 mag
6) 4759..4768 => 0.063 mag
